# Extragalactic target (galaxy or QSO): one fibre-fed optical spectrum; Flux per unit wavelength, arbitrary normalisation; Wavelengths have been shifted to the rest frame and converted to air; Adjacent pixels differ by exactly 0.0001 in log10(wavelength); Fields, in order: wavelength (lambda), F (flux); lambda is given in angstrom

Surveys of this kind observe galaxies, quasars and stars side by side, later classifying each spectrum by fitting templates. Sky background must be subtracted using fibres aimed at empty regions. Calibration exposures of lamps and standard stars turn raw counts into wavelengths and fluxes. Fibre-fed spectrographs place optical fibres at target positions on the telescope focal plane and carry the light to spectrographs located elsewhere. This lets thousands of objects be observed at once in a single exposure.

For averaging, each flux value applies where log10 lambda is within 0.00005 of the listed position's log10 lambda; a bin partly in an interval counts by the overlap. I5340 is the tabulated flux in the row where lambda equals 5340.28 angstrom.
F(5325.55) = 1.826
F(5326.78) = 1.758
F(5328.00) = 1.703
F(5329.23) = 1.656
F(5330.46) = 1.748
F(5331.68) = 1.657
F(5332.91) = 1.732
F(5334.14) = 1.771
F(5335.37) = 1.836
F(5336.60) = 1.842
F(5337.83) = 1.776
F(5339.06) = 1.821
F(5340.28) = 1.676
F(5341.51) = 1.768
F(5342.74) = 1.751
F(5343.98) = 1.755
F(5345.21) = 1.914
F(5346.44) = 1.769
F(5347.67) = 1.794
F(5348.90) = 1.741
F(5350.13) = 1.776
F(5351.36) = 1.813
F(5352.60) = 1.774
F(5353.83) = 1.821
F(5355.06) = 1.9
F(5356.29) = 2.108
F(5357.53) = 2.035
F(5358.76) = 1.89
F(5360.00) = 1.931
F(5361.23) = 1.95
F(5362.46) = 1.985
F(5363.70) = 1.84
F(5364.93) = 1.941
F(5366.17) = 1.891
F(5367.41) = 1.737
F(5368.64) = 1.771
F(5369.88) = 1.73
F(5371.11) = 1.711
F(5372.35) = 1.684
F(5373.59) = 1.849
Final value 1.676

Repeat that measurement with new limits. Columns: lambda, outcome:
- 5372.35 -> 1.684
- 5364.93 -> 1.941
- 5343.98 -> 1.755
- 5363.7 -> 1.84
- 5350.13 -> 1.776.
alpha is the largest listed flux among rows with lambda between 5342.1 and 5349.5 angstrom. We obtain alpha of 1.914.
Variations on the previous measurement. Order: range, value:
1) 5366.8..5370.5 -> 1.771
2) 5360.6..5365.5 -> 1.985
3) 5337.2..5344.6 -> 1.821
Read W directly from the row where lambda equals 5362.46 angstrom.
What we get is 1.985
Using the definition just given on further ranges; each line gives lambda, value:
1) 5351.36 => 1.813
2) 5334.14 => 1.771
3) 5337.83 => 1.776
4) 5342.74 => 1.751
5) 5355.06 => 1.9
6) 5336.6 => 1.842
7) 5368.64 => 1.771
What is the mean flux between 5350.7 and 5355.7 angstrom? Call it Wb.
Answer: 1.83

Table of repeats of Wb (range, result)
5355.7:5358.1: 2.07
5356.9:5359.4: 1.96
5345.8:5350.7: 1.77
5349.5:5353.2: 1.79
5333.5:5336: 1.8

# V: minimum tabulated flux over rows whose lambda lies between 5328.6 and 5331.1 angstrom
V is 1.656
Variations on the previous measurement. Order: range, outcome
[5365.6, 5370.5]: 1.73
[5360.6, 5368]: 1.737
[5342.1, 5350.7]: 1.741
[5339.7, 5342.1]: 1.676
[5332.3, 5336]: 1.732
